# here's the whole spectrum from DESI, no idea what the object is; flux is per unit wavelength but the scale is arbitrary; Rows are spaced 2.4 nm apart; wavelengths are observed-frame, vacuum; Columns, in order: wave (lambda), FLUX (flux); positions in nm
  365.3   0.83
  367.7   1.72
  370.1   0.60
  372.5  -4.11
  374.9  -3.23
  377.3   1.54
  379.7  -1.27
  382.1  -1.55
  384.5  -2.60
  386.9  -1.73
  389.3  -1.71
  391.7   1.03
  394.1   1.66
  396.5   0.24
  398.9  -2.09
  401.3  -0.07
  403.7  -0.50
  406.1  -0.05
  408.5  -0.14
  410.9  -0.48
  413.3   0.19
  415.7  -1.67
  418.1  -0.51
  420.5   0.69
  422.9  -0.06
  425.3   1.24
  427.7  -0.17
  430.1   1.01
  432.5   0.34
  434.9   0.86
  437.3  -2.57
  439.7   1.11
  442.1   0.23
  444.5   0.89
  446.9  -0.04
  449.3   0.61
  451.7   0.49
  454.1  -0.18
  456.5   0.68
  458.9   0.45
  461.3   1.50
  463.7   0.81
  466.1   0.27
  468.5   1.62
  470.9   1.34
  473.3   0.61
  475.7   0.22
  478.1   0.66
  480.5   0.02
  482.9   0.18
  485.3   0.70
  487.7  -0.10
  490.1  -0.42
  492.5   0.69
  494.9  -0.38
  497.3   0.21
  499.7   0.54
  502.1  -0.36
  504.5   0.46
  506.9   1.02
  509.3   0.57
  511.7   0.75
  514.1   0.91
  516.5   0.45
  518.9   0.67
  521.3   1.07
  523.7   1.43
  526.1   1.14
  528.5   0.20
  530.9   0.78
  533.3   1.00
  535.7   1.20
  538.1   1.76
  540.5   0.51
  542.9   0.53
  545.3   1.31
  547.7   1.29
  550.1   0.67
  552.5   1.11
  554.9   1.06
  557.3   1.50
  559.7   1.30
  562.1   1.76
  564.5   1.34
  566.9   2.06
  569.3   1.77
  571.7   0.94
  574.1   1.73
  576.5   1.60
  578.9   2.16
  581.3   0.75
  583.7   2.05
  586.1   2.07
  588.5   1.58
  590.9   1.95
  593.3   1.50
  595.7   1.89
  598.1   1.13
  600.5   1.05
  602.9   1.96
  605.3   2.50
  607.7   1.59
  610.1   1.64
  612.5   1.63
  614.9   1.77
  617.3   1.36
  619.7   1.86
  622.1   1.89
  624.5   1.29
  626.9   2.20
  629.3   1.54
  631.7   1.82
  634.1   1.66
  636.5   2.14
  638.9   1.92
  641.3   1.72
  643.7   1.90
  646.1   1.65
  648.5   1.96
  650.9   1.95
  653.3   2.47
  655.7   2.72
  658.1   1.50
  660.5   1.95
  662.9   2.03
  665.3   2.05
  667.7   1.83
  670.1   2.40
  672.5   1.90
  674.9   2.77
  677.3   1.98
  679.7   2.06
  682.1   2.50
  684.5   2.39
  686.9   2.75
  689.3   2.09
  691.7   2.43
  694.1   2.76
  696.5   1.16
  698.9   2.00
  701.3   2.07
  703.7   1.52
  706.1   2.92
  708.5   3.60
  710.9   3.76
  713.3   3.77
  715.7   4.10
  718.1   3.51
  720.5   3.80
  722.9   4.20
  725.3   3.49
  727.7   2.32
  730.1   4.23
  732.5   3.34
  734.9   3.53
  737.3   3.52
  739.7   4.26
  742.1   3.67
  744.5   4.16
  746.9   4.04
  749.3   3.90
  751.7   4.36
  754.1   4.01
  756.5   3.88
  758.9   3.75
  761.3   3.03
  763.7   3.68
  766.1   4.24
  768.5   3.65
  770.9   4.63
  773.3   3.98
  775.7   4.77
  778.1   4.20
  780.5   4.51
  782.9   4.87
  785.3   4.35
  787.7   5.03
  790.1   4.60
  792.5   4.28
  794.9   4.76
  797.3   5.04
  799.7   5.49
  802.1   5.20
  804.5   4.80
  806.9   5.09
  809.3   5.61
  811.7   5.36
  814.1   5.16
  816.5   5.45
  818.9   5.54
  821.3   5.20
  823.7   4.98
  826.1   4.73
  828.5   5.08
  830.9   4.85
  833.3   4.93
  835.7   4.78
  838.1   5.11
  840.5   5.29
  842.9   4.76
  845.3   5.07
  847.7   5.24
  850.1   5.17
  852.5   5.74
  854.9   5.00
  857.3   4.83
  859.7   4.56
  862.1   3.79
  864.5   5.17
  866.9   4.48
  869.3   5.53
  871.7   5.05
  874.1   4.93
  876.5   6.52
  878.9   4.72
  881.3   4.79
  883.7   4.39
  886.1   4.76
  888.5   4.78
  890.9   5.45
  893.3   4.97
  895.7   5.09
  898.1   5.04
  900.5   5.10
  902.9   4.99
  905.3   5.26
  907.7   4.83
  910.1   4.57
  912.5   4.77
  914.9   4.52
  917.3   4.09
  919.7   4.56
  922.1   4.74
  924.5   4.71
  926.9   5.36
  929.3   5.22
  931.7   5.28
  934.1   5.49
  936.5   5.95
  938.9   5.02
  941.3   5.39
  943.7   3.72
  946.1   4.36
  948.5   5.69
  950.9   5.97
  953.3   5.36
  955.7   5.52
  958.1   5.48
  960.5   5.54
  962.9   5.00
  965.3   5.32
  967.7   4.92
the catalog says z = 0.77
